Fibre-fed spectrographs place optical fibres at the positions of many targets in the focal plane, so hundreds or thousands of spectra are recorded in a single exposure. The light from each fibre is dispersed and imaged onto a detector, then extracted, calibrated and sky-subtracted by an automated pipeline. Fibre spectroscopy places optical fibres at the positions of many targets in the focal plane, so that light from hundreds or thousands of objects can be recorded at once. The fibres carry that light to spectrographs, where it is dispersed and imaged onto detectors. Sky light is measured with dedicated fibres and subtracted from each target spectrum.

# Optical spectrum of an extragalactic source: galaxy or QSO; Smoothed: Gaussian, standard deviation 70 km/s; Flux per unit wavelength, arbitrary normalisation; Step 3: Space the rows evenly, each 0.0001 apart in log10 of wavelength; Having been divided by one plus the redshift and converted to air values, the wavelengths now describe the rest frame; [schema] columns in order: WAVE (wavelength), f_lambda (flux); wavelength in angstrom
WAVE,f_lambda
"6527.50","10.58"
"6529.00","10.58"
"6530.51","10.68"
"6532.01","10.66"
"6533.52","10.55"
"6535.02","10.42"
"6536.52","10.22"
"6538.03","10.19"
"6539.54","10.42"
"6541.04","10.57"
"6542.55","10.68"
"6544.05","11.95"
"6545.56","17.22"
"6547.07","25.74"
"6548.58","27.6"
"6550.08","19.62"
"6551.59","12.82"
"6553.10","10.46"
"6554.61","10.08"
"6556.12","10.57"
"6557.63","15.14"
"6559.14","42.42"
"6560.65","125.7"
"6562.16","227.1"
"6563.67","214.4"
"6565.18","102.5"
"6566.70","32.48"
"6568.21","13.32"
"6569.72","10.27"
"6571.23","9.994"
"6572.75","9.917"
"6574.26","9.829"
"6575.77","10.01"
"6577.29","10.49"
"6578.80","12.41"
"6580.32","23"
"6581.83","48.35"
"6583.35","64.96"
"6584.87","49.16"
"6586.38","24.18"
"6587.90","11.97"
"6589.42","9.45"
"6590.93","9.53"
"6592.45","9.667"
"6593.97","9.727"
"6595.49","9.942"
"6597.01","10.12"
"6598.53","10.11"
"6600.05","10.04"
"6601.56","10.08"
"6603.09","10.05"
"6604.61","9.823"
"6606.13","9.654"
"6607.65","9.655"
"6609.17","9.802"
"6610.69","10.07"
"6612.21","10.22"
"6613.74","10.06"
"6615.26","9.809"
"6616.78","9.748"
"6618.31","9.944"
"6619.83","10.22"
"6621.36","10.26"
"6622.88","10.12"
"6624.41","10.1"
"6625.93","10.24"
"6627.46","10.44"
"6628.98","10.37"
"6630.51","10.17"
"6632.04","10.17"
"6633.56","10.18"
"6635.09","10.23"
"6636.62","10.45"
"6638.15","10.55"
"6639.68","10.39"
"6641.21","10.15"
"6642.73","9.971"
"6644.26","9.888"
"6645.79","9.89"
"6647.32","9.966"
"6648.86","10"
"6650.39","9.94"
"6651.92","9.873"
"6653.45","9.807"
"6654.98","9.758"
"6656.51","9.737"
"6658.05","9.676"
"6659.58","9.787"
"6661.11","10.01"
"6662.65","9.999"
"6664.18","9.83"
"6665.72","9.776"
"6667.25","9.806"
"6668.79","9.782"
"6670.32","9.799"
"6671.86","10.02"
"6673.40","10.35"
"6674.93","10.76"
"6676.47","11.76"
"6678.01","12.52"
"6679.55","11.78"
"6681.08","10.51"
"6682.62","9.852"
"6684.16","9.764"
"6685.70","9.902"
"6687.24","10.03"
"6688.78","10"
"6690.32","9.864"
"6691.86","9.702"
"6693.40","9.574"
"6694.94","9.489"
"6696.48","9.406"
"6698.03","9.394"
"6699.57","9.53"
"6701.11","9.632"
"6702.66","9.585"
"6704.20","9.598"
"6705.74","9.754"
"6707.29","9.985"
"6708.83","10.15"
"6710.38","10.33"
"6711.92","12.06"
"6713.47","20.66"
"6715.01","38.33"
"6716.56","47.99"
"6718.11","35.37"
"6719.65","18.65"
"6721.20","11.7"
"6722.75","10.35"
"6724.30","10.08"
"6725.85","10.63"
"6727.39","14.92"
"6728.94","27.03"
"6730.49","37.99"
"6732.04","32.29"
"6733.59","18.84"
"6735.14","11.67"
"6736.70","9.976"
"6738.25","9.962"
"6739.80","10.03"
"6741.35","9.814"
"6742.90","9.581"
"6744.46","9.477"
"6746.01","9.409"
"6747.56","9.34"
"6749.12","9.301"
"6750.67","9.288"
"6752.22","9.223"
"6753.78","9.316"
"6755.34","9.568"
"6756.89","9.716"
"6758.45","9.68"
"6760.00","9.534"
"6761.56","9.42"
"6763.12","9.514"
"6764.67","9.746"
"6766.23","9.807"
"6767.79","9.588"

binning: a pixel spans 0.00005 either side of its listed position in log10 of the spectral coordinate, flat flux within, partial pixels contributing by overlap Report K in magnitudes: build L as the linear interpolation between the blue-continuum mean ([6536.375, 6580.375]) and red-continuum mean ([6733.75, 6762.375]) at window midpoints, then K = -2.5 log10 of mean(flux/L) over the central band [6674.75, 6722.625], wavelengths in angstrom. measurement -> 0.15 mag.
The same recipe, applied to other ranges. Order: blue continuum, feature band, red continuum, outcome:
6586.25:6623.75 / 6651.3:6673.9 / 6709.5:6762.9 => 0.27 mag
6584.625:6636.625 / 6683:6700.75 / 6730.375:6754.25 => 0.25 mag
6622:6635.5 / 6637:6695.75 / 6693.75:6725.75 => 0.23 mag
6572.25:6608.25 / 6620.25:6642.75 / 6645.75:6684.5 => 0.27 mag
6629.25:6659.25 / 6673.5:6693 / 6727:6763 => 0.07 mag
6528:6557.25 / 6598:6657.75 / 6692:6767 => 0.32 mag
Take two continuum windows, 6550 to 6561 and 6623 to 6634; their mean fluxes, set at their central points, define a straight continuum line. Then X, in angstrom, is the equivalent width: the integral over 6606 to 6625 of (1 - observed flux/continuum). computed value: 4.7 angstrom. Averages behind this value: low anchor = 28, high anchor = 10.2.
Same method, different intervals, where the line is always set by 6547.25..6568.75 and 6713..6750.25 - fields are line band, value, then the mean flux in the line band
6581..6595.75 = 7.9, 25.2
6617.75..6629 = 8.7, 10.2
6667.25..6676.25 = 6.2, 10.2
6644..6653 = 6.7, 9.92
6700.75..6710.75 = 6.0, 9.85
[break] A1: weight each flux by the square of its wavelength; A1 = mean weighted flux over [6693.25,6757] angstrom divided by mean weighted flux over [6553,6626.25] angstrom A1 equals 0.55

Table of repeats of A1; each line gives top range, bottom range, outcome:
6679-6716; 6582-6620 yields 0.82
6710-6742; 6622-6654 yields 1.98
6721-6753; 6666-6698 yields 1.38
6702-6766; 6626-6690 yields 1.46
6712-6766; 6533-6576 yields 0.45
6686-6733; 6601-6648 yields 1.64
